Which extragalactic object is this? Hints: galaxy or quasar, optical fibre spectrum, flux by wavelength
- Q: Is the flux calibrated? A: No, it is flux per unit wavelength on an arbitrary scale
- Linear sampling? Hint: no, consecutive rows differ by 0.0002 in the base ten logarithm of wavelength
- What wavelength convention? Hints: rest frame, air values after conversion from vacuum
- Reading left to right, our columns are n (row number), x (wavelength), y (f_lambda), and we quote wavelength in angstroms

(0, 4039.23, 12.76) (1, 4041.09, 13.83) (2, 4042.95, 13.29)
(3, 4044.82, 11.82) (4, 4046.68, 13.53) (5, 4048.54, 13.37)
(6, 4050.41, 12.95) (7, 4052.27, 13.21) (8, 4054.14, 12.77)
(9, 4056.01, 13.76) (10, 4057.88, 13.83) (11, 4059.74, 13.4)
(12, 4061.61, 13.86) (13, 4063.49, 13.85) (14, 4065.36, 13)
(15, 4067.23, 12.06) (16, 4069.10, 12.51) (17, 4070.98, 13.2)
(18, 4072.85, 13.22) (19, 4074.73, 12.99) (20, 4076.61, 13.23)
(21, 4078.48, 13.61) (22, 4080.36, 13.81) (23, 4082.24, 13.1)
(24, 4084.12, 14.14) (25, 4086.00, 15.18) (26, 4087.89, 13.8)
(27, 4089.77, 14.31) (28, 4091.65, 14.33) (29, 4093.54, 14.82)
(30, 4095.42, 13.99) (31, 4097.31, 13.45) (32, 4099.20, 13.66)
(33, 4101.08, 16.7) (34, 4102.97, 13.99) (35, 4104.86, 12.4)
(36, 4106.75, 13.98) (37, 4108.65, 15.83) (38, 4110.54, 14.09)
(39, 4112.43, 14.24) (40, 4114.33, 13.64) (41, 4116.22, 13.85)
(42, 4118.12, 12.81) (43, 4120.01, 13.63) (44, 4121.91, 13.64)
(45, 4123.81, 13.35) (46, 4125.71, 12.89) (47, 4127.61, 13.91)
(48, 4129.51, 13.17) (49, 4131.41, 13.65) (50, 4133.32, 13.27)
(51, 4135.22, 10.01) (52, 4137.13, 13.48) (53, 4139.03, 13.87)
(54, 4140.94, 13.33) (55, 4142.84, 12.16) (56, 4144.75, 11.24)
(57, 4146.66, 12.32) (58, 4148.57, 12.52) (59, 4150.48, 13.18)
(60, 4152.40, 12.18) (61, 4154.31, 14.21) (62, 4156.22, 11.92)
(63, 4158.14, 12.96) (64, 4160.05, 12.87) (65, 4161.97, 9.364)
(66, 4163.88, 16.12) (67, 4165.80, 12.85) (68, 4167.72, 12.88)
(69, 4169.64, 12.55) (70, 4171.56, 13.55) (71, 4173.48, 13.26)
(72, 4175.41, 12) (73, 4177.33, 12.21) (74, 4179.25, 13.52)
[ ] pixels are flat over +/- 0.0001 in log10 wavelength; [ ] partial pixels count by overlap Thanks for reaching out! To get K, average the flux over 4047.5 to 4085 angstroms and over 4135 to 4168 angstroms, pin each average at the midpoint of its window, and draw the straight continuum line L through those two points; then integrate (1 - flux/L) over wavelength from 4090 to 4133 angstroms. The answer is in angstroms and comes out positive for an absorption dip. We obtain -3.1 angstroms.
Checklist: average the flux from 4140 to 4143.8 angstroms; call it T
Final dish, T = 12.8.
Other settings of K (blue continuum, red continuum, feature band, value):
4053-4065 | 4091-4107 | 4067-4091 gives 0.6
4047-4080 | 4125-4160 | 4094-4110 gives -1.5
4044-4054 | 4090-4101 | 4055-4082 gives 0.4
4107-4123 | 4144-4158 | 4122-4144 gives 0.4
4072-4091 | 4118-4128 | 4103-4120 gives -0.5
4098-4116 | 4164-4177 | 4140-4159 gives 1.2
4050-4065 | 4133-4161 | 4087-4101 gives -1.2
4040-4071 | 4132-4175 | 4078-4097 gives -1.5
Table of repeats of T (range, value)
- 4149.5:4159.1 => 12.9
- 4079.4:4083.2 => 13.5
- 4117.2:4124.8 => 13.4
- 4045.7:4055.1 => 13.2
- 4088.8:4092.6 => 14.3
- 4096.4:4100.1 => 13.5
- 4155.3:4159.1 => 12.4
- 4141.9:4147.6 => 11.9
